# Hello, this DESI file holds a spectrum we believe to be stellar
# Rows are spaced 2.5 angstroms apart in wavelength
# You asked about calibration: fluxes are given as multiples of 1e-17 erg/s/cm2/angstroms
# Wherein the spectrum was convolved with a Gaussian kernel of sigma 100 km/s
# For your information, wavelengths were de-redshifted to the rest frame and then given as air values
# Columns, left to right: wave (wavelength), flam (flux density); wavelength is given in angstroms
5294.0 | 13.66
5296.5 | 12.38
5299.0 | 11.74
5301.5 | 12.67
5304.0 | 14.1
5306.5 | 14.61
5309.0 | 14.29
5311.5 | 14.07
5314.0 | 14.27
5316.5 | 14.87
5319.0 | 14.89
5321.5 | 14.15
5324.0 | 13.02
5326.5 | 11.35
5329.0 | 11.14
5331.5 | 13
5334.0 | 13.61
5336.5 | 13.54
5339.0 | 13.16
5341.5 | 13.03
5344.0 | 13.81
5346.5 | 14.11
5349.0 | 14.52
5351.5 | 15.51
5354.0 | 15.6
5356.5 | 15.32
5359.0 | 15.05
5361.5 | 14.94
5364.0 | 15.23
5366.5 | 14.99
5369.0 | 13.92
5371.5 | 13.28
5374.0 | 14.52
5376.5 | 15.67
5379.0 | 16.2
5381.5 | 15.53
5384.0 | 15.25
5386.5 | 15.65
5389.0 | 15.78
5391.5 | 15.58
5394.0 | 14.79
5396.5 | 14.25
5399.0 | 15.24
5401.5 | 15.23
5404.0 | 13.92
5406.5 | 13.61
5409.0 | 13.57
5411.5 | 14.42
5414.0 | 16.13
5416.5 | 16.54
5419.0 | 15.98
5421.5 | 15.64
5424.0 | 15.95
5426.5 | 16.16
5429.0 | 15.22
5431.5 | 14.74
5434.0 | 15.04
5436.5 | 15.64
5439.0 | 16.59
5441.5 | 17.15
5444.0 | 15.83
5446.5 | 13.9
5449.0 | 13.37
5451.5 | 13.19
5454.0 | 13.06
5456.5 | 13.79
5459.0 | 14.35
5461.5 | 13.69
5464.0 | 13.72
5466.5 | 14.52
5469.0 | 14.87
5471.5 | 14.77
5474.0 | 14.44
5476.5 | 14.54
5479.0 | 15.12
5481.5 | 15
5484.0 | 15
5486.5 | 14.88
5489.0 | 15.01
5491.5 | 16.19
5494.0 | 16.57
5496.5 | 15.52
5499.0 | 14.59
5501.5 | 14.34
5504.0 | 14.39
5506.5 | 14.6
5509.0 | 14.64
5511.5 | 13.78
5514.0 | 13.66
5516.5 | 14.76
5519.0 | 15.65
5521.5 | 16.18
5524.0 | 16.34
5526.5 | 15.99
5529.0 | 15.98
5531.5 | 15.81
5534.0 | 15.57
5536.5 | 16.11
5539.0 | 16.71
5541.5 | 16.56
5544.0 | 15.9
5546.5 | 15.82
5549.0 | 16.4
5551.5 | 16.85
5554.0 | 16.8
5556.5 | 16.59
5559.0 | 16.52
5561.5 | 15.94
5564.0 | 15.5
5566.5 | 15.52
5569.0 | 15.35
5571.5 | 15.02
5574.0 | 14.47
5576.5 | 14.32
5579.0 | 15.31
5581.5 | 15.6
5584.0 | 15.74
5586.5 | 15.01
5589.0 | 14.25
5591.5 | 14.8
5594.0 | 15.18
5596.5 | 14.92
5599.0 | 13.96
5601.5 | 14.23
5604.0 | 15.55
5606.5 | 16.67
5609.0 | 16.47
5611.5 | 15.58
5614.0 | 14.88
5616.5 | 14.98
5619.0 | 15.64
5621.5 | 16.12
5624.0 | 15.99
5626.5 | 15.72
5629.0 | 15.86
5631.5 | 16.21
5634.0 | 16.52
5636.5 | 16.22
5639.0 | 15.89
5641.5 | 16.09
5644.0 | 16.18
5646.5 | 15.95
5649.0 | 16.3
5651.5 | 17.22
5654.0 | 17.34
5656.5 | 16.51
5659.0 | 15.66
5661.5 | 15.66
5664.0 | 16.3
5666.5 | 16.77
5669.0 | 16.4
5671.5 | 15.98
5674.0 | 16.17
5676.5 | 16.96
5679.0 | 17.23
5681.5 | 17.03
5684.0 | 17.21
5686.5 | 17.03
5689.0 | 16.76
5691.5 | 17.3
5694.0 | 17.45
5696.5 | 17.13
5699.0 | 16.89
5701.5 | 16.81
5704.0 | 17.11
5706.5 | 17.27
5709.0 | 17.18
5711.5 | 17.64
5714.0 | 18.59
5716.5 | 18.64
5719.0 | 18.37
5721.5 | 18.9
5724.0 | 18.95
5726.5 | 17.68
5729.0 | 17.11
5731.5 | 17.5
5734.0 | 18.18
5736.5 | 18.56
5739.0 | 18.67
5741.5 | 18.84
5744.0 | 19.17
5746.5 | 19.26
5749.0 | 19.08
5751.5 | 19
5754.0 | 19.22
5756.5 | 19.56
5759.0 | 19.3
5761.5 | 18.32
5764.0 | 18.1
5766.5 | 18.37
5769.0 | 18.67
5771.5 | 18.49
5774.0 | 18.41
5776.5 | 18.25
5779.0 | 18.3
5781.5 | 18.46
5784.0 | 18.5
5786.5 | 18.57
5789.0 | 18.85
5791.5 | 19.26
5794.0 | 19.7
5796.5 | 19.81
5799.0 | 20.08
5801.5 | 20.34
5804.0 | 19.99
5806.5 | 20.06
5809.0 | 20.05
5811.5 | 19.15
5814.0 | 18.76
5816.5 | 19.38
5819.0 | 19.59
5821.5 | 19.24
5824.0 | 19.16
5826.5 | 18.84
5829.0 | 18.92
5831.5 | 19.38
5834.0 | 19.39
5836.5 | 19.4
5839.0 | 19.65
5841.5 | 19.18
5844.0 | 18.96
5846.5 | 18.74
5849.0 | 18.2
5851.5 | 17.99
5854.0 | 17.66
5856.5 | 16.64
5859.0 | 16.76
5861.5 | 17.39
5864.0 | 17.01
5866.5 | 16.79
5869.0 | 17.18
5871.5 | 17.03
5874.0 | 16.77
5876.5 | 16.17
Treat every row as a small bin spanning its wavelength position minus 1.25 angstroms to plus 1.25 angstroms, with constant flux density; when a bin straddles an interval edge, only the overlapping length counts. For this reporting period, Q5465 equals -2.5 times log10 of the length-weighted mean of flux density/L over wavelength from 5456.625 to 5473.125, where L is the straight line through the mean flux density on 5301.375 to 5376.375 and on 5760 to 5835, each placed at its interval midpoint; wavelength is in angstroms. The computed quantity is 0.08 mag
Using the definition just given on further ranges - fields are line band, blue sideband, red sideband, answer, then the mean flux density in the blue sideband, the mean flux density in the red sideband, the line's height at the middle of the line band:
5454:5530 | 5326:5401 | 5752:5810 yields 0.073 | 14.5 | 19.1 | 15.9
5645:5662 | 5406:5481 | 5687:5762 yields 0.058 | 14.9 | 18.1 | 17.3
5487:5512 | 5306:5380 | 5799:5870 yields 0.045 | 14.2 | 18.7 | 15.6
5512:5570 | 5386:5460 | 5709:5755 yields 0.029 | 15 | 18.5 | 16.3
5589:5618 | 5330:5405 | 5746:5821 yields 0.135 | 14.7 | 19.1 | 17.2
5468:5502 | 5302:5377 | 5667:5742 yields 0.026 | 14.1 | 17.5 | 15.4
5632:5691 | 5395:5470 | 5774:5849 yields 0.063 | 14.8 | 19.2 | 17.5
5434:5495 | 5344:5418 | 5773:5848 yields 0.070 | 15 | 19.2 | 15.8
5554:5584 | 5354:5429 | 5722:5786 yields 0.085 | 15.1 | 18.6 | 16.8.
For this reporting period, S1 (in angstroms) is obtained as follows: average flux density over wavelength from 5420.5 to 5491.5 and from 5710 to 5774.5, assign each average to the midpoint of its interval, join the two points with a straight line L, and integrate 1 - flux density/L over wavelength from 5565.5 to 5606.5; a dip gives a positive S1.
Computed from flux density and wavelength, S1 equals 3.8 angstroms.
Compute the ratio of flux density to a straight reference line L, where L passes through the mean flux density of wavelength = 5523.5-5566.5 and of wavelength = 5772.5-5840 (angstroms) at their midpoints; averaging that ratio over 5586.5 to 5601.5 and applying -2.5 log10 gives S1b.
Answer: 0.15 mag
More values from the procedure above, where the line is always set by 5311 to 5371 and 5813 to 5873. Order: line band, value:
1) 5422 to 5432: -0.06 mag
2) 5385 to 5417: -0.03 mag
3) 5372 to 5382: -0.07 mag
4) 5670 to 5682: 0.02 mag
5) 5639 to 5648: 0.04 mag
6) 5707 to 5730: -0.05 mag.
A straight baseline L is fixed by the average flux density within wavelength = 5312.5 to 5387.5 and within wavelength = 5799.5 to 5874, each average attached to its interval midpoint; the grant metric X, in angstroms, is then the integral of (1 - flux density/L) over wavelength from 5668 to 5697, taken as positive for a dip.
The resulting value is 0.6 angstroms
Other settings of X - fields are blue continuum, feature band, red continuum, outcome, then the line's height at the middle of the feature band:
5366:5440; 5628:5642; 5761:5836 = 1.07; 17.5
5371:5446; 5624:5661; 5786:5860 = 2.53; 17.4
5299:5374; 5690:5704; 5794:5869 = 0.32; 17.5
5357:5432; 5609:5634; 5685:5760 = 2.08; 17.2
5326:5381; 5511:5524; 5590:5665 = 0.14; 15.2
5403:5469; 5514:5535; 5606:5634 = -0.47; 15.3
